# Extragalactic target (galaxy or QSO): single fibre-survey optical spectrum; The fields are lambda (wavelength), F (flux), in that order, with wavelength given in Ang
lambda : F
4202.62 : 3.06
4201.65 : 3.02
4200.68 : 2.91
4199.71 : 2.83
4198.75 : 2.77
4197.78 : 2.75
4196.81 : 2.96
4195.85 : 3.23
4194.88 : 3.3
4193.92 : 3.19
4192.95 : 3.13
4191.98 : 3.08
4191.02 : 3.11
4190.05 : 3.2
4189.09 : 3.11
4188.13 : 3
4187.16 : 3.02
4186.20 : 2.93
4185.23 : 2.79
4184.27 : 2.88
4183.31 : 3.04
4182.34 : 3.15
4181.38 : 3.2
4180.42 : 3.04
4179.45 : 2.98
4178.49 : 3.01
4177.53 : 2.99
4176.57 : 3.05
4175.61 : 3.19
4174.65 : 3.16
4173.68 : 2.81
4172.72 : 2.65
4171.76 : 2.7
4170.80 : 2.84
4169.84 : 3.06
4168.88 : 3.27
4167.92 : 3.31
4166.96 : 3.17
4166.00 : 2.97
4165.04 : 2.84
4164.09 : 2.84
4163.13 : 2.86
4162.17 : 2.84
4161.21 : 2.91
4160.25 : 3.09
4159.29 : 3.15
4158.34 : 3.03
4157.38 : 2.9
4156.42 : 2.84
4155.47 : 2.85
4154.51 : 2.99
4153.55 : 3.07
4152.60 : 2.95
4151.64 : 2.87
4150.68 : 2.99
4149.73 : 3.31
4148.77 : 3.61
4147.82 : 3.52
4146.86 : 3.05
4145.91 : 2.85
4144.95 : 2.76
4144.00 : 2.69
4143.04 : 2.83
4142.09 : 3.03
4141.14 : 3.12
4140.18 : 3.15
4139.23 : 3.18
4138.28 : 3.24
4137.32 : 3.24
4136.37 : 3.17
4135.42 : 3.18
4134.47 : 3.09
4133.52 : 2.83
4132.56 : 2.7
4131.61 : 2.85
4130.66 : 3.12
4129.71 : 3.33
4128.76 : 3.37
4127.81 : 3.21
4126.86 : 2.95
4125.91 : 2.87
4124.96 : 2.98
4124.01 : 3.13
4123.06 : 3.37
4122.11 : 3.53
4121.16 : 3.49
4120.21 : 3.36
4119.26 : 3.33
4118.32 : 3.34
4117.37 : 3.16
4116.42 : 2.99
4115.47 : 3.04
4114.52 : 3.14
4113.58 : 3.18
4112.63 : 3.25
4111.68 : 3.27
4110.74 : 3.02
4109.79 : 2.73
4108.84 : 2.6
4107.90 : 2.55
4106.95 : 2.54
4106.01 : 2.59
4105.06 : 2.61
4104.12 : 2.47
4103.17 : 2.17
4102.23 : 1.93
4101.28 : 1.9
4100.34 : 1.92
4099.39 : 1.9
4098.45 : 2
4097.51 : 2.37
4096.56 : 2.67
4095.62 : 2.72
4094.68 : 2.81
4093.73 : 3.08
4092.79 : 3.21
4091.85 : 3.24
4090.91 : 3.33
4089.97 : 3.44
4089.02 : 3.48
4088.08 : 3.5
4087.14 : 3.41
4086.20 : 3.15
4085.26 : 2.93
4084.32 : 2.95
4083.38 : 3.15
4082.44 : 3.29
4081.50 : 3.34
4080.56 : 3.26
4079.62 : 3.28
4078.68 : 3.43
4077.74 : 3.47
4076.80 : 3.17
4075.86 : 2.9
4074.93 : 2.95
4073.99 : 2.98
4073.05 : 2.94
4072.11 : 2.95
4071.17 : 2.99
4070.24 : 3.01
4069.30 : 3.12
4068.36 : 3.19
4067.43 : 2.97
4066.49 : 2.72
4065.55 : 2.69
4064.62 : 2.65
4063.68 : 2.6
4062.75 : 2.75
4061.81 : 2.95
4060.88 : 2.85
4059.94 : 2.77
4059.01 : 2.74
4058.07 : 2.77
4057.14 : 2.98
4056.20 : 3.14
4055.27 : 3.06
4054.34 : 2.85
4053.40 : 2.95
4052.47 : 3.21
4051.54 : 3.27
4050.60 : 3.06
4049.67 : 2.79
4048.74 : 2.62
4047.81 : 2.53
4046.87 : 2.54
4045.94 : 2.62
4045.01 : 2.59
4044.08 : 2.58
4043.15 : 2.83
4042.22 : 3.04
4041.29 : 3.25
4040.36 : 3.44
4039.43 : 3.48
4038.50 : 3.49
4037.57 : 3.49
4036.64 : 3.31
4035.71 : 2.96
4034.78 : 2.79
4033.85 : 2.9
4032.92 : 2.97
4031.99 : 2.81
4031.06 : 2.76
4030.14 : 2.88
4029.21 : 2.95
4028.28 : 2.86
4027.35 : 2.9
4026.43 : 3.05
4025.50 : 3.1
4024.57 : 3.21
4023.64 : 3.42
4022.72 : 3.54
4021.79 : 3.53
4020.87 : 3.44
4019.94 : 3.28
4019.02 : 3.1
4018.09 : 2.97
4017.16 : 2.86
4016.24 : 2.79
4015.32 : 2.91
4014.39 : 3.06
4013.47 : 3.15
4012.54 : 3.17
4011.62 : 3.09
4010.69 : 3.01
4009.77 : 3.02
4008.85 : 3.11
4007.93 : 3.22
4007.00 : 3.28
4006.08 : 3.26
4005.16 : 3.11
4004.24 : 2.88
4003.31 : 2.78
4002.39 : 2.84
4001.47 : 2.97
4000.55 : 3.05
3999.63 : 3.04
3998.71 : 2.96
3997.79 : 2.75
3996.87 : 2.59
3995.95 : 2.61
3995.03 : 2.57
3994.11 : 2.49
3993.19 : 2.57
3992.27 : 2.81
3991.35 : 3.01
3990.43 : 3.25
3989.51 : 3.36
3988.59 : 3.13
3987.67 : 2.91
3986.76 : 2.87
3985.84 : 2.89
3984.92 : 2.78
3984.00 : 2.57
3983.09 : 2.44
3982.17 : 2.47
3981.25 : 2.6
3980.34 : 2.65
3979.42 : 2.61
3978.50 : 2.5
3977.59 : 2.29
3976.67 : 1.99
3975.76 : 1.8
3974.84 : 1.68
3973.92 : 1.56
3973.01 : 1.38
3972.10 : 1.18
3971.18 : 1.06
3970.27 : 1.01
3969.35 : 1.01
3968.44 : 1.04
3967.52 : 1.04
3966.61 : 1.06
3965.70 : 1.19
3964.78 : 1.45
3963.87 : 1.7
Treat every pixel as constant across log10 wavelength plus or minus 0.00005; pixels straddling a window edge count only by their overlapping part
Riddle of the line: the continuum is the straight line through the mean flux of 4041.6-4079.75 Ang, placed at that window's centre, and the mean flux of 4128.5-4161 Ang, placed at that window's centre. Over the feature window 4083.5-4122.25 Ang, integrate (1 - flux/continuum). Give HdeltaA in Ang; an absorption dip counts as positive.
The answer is 1.3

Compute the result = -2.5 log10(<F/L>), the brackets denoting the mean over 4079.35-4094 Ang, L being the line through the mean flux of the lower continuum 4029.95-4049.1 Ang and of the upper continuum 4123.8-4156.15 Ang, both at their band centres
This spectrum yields -0.09 mag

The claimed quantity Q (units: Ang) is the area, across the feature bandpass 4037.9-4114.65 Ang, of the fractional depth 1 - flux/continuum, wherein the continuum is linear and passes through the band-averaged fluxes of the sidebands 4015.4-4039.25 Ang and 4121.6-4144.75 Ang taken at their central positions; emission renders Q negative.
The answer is 4.6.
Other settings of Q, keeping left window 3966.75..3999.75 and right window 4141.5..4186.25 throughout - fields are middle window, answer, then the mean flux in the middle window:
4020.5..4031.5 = -2.99 Ang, 3.14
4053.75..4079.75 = -3.29 Ang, 2.96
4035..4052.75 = -3.27 Ang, 3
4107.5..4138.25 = -2.91 Ang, 3.11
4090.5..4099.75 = -0.03 Ang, 2.74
